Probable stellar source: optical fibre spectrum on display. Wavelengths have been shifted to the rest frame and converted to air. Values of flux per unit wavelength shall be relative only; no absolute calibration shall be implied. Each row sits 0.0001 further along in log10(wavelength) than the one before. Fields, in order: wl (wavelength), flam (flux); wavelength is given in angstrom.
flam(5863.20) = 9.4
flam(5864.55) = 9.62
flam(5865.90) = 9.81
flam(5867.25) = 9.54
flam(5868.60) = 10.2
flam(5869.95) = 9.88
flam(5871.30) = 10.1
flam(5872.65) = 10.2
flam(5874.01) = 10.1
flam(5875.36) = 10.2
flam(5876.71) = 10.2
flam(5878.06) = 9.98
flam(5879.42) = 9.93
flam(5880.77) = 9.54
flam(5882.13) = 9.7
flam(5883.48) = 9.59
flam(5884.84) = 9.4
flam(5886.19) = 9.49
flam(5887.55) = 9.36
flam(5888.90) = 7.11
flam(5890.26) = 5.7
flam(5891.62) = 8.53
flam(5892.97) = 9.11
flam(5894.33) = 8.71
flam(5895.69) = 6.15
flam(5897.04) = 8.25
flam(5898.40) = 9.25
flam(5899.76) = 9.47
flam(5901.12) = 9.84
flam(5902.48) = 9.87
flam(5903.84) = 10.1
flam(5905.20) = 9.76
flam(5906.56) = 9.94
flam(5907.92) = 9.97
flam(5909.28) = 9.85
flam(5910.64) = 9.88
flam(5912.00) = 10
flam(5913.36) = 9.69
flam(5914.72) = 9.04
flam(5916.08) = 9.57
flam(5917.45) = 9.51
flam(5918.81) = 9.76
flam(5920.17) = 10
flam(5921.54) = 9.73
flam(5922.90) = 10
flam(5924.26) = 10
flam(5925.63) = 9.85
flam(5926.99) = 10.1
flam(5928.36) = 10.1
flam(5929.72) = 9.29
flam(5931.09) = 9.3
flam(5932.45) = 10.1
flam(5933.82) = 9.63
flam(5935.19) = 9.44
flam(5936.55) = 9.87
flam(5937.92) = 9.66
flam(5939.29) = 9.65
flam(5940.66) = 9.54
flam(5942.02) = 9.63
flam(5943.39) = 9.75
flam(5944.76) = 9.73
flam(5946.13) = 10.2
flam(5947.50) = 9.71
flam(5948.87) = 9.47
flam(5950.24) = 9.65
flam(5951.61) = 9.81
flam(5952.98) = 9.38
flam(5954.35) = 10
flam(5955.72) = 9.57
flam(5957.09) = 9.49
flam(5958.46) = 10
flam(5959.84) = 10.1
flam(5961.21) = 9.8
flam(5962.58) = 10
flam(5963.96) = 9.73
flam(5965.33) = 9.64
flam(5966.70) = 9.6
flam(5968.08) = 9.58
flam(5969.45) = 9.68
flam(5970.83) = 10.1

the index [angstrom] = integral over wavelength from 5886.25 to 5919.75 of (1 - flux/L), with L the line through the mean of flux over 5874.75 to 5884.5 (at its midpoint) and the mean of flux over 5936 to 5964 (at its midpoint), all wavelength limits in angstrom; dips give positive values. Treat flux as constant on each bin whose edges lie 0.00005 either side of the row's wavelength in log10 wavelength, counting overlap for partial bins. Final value 2.4 angstrom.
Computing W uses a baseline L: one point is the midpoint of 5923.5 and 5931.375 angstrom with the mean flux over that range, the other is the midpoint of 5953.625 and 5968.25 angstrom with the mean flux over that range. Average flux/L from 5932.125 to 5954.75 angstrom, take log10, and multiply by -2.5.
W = 0.01 mag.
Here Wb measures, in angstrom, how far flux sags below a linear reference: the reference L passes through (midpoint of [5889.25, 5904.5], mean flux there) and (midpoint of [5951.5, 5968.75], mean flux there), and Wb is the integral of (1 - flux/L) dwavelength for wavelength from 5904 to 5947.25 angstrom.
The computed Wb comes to -3.1 angstrom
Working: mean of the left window 8.6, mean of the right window 9.74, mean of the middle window 9.76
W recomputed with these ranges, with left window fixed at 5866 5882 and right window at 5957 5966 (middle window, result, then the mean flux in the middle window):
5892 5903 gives 0.13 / 8.81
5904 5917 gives 0.02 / 9.75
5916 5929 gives 0.00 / 9.87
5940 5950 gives 0.02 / 9.72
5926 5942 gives 0.02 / 9.7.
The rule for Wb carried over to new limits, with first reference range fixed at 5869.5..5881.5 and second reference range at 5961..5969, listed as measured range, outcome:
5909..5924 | 0.22 angstrom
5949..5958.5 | 0.09 angstrom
